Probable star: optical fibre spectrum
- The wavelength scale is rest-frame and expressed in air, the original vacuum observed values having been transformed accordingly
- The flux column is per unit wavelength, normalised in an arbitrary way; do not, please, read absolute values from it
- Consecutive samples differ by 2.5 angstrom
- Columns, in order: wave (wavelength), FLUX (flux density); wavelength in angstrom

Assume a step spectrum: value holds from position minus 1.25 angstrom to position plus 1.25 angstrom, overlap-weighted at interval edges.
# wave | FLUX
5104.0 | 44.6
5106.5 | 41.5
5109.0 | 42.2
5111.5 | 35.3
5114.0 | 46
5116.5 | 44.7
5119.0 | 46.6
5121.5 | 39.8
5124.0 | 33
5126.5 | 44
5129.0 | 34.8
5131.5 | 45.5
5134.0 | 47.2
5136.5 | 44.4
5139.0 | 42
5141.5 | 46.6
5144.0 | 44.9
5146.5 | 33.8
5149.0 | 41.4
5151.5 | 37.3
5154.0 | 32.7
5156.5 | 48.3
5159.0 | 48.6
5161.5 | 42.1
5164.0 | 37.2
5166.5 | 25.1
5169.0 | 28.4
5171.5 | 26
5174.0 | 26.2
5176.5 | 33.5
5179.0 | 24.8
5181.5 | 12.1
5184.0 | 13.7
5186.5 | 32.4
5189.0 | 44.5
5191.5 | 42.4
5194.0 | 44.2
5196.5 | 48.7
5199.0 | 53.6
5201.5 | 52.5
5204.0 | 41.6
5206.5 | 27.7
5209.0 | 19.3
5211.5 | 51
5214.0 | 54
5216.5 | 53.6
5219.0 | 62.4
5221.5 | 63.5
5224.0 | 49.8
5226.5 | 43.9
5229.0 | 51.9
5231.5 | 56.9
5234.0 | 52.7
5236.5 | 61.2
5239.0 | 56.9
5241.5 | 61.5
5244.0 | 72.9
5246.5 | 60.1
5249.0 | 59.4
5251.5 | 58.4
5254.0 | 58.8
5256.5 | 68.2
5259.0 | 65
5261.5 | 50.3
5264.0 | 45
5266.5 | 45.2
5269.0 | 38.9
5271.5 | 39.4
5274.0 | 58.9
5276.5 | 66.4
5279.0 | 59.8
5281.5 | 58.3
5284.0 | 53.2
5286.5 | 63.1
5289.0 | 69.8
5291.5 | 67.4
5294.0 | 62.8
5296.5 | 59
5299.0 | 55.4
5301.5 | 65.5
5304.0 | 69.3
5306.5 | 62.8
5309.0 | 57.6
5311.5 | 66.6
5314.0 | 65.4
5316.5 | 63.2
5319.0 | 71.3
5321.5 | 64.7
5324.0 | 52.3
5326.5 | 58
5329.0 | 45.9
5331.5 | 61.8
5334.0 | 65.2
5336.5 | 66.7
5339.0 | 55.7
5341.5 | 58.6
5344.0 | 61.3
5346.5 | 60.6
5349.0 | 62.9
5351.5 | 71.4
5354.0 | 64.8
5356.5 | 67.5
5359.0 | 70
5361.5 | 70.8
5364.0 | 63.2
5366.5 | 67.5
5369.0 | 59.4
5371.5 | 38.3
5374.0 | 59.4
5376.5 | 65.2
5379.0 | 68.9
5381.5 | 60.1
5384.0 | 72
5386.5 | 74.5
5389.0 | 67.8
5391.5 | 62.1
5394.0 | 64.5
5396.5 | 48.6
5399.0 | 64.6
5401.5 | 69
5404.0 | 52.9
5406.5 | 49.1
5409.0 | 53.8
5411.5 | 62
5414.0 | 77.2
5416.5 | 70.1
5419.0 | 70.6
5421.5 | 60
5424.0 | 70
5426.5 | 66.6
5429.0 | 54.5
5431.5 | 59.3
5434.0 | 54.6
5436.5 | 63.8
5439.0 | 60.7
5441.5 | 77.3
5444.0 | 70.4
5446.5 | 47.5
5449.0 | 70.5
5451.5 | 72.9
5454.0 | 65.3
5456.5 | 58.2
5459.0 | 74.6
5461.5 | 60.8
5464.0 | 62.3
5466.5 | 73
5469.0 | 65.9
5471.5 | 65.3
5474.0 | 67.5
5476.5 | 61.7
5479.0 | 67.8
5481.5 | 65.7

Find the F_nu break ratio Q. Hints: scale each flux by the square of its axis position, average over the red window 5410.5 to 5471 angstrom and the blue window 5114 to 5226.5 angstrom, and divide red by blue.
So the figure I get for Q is 1.80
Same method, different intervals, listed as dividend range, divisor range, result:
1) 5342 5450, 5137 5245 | 1.59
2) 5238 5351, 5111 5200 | 1.66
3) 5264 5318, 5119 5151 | 1.51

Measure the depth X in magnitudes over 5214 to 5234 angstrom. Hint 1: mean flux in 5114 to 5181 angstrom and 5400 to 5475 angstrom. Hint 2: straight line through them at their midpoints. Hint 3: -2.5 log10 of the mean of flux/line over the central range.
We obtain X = -0.20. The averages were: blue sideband 38.3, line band 54.4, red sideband 64.2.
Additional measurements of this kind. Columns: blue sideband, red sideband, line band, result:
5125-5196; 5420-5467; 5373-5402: -0.104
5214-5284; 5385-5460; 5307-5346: -0.026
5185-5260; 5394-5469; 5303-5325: -0.120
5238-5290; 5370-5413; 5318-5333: 0.004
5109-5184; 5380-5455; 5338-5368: -0.126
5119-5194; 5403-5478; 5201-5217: -0.004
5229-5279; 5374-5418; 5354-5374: -0.006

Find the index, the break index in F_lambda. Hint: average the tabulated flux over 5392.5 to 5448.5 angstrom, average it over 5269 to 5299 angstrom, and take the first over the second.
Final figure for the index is 1.06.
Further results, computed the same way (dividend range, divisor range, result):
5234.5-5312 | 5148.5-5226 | 1.50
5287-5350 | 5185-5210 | 1.53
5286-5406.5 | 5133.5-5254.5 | 1.42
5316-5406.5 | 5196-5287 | 1.16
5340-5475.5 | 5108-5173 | 1.60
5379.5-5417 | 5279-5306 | 1.01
